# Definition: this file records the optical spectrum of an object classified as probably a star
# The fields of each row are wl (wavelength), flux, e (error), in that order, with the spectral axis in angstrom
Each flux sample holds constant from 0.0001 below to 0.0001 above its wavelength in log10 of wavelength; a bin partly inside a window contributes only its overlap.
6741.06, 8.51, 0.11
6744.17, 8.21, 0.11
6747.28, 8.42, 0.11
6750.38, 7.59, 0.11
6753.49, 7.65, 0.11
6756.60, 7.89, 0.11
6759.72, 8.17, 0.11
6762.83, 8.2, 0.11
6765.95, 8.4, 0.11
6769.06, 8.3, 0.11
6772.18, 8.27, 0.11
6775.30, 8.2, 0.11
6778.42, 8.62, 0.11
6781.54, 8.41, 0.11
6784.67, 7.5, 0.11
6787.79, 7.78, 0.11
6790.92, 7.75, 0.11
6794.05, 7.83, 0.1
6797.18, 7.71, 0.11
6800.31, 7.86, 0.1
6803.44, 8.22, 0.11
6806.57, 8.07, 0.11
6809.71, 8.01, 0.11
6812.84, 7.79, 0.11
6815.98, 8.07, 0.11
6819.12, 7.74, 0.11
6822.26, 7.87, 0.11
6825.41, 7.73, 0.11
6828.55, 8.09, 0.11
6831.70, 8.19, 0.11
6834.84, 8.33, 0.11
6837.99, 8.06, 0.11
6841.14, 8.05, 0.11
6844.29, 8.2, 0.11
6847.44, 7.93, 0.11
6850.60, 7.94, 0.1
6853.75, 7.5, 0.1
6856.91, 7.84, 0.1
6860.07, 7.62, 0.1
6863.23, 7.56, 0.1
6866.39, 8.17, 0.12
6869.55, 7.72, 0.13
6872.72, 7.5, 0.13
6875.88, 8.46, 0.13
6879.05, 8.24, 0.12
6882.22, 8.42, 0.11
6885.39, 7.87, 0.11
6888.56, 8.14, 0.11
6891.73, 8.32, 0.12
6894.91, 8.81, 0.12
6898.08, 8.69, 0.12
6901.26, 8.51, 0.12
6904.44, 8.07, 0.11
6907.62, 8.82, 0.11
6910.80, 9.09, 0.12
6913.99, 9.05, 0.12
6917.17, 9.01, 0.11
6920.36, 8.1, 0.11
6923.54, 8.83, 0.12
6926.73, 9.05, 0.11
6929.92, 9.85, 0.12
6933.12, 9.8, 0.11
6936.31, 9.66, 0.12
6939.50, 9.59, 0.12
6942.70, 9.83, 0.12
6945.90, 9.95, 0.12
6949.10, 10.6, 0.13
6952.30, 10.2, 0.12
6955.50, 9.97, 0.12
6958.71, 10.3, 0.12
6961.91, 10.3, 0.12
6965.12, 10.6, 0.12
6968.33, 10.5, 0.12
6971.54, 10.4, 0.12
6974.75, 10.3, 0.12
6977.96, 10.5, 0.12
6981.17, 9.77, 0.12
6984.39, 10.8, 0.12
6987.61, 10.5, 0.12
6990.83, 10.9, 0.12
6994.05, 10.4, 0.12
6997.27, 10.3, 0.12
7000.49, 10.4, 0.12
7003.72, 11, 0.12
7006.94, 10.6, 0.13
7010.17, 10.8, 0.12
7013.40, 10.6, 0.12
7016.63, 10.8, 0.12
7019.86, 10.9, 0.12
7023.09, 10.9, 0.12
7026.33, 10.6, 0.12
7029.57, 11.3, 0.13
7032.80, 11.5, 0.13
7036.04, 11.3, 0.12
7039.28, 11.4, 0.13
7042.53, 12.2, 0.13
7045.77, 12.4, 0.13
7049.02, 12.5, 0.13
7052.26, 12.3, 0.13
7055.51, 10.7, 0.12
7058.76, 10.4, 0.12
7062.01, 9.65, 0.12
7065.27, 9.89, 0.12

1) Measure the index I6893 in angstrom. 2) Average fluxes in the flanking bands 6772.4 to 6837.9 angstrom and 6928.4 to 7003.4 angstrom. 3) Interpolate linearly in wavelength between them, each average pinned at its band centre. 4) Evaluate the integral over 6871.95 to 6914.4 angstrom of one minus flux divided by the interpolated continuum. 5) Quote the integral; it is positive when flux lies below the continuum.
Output 3.7 angstrom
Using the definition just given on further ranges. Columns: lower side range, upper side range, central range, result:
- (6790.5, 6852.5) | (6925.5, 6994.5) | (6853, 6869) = 1.6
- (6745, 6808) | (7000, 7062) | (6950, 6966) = 0.0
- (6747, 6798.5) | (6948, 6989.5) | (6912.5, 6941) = 1.9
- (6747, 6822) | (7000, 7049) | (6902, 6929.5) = 2.7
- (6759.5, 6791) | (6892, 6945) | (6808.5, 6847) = 2.2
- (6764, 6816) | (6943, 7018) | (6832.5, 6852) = 1.4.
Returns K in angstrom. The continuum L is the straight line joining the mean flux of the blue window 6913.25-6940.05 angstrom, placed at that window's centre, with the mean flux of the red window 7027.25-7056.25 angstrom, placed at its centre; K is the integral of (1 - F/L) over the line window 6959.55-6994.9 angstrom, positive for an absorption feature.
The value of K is -0.5 angstrom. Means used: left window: 9.21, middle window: 10.4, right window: 11.7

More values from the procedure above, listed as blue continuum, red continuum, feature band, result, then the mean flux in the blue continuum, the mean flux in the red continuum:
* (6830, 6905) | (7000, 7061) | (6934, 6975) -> -1.7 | 8.09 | 11.2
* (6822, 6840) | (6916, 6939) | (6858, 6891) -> 2.3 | 8.06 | 9.21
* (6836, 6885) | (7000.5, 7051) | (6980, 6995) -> 0.0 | 7.95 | 11.2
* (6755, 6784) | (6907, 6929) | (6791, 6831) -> 2.4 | 8.25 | 8.88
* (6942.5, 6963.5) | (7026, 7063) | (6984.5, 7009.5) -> 0.4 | 10.2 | 11.4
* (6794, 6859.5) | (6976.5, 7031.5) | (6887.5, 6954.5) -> 1.7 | 7.95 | 10.7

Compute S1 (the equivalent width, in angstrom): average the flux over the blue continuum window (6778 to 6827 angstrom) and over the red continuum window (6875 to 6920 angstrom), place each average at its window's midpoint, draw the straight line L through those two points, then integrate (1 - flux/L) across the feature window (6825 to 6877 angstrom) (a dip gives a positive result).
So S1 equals 1.8 angstrom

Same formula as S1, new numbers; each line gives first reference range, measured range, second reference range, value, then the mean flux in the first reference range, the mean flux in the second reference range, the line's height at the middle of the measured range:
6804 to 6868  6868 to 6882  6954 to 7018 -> 0.95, 7.94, 10.5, 8.6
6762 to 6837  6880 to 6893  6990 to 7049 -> 1.47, 8.04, 11.1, 9.23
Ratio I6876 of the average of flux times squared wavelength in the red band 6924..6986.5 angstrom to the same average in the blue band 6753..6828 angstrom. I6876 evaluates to 1.32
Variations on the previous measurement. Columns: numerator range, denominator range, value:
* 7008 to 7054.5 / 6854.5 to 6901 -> 1.47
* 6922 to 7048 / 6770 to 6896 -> 1.37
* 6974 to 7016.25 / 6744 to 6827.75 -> 1.40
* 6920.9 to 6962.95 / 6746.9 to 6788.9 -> 1.27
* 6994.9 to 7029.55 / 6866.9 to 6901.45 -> 1.35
